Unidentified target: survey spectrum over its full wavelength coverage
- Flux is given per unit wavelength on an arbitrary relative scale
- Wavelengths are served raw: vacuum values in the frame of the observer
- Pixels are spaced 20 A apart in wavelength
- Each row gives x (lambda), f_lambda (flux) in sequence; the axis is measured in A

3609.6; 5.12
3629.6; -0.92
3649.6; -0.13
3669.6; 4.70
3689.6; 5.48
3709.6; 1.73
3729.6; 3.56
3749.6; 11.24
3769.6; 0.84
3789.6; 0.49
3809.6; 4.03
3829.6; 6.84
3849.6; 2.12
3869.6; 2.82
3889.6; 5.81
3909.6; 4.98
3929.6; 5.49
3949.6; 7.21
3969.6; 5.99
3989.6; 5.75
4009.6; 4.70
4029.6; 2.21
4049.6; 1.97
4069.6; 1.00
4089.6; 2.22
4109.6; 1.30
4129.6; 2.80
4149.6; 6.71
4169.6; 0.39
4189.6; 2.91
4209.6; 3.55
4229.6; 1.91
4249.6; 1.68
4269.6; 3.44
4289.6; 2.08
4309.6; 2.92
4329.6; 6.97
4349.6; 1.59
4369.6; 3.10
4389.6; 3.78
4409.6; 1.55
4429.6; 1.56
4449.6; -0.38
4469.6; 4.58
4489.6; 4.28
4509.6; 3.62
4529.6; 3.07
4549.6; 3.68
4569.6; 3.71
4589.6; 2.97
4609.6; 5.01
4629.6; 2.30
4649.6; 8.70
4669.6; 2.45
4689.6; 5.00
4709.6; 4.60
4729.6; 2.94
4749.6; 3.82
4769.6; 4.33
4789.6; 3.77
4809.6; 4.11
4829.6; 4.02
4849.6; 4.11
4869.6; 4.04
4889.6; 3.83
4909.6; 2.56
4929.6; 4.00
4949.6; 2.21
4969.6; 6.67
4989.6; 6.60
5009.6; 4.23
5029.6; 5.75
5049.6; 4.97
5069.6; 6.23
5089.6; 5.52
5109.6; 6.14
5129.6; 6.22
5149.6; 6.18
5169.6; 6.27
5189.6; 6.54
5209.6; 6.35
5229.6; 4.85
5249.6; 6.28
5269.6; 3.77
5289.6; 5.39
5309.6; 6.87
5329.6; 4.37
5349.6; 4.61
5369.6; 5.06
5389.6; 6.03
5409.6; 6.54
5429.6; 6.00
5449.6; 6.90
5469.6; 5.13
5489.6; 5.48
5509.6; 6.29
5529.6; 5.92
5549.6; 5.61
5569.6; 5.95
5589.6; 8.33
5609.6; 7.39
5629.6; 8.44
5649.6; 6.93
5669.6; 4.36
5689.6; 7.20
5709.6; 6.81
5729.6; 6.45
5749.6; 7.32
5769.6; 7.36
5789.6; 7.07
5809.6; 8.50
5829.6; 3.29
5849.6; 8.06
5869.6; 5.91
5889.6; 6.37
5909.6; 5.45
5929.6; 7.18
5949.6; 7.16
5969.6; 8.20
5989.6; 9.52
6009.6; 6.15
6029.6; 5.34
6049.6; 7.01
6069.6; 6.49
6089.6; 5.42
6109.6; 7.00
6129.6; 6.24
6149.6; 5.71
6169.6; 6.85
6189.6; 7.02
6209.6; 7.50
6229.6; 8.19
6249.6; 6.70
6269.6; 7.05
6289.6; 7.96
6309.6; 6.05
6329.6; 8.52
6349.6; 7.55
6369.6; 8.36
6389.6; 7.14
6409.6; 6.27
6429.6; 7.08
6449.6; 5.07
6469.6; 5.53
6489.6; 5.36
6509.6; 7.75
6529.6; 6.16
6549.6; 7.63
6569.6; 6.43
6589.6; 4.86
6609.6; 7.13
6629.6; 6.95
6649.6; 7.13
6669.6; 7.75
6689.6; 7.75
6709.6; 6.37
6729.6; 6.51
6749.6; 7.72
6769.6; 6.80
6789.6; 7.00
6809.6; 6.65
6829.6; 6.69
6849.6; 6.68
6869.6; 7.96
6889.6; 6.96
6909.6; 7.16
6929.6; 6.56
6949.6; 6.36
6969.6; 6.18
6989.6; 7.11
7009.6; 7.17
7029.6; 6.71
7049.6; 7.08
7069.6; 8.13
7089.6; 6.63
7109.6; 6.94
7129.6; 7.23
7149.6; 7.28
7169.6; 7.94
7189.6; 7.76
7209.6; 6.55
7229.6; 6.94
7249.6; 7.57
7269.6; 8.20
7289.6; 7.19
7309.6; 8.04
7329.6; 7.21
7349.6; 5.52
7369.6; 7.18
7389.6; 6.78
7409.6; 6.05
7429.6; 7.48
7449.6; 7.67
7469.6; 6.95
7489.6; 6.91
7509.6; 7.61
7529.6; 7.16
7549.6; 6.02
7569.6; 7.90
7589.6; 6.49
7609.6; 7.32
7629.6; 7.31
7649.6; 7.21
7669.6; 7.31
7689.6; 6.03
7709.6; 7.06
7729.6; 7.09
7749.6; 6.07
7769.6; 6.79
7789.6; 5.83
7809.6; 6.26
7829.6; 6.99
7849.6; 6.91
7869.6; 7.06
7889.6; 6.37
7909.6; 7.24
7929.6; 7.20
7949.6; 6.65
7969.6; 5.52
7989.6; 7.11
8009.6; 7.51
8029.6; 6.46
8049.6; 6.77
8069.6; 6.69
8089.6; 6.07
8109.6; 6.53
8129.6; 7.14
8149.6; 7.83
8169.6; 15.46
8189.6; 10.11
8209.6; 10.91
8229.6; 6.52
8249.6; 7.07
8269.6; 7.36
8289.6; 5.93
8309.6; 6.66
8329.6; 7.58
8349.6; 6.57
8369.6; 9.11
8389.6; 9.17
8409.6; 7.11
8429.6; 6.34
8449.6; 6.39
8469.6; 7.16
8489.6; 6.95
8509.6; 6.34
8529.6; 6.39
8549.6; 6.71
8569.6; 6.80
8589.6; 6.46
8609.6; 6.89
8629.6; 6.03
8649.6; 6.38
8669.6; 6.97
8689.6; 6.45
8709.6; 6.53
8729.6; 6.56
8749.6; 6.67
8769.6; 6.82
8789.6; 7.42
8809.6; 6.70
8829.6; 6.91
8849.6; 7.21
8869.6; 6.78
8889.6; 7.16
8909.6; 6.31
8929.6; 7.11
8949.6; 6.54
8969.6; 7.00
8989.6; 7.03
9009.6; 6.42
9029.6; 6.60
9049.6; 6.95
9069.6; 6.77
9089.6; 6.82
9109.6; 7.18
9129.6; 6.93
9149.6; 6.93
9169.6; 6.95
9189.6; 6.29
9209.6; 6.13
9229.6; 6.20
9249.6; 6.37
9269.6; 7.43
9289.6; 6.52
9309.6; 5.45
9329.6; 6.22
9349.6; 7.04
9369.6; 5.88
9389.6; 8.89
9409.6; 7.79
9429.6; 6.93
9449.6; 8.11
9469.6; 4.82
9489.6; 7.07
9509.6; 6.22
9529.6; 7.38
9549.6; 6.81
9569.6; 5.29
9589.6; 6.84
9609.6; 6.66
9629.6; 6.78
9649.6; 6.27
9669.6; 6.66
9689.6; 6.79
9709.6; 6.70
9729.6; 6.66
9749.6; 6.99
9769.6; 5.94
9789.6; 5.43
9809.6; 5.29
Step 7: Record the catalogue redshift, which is 0.25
